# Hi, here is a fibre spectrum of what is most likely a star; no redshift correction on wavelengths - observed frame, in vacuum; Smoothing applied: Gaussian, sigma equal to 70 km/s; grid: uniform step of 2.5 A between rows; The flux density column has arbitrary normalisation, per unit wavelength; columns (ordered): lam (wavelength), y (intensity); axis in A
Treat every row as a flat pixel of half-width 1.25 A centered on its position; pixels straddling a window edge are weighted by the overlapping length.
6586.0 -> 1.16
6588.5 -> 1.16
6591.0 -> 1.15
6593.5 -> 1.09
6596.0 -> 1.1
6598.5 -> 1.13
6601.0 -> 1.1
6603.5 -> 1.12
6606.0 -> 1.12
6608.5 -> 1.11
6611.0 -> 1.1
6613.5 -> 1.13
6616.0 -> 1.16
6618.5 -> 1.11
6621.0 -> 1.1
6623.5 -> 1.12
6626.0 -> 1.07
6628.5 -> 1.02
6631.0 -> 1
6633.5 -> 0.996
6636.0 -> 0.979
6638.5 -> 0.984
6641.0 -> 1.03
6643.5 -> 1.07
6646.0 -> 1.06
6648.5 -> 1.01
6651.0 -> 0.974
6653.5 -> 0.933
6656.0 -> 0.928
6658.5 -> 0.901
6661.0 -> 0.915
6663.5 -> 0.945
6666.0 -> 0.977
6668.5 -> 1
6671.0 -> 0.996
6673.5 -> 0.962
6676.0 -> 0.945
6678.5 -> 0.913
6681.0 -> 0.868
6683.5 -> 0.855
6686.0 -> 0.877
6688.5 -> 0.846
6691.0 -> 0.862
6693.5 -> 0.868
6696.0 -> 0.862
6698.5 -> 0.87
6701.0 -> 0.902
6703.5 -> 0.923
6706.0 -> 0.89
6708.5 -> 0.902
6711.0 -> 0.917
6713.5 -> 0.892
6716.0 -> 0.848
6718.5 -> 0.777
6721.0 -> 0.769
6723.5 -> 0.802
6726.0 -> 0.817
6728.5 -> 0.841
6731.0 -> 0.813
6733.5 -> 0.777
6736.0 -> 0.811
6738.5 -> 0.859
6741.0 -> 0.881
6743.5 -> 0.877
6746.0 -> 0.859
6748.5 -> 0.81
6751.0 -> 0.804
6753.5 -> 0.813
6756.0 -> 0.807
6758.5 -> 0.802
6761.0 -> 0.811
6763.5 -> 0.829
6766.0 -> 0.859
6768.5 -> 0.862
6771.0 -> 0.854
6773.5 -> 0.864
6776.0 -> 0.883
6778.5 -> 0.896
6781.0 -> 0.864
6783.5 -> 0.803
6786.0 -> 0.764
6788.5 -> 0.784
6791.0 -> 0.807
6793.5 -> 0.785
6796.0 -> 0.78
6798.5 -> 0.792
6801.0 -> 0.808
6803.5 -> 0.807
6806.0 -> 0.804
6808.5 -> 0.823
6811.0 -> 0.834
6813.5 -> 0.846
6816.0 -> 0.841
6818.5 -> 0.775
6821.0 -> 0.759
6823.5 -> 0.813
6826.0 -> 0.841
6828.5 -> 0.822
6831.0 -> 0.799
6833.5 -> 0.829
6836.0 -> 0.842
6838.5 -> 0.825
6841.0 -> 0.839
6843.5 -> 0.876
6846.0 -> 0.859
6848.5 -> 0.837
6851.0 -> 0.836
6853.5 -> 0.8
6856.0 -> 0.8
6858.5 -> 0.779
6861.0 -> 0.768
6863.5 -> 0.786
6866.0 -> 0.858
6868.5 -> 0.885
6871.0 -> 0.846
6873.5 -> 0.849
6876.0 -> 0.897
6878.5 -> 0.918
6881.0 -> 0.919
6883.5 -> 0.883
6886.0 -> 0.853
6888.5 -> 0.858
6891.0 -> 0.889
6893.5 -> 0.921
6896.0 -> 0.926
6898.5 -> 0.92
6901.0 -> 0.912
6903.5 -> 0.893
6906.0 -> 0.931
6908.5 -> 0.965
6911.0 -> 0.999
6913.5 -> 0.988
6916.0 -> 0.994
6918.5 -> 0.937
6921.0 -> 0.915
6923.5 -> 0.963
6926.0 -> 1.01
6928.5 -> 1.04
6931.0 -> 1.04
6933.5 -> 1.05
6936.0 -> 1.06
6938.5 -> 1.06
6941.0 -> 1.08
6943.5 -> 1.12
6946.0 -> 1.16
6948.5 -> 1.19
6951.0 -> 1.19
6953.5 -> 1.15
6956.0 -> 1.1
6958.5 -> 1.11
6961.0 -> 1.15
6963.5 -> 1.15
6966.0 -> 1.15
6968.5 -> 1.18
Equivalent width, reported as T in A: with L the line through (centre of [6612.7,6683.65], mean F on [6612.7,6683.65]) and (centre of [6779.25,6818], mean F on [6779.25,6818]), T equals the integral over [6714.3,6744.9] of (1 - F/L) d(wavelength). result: 2.5 A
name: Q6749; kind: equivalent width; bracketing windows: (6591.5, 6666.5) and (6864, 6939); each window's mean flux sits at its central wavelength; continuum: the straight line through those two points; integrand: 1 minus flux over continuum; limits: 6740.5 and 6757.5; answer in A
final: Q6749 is 2.8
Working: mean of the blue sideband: 1.04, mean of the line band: 0.833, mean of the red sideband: 0.937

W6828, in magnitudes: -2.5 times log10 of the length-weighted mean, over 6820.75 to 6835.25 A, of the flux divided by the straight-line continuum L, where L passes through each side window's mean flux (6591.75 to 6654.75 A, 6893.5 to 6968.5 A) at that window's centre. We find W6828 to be 0.27 mag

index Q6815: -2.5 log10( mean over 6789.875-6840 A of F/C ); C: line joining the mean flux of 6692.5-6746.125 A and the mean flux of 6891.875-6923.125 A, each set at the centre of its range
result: 0.11 mag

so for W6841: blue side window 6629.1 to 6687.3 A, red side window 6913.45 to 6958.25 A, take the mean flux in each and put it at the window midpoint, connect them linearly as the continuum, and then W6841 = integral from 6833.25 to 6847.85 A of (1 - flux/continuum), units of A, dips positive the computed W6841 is 2.58 A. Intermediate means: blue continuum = 0.962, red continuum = 1.06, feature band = 0.846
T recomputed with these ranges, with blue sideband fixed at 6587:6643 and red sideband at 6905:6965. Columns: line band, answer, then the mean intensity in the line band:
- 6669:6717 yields 8.11 A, 0.897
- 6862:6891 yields 5.30 A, 0.868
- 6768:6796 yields 6.29 A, 0.83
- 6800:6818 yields 4.16 A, 0.821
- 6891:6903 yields 1.65 A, 0.915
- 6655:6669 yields 1.81 A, 0.942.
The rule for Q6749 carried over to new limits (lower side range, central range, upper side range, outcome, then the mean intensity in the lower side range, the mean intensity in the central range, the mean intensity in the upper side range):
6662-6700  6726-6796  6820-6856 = 3.1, 0.91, 0.829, 0.826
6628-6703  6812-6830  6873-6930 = 2.3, 0.944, 0.814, 0.931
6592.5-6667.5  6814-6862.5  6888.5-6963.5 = 9.9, 1.04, 0.818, 1.02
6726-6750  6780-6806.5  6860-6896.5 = 1.6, 0.835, 0.799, 0.87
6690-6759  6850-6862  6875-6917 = 1.4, 0.845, 0.796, 0.921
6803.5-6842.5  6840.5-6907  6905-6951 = 4.2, 0.819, 0.864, 1.03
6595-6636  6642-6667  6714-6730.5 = 0.4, 1.09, 0.972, 0.813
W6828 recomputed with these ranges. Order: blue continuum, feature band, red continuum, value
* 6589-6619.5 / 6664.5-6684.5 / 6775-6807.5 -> 0.07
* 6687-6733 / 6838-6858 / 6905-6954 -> 0.17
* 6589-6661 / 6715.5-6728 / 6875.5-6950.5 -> 0.27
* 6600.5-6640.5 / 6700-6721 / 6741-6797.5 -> 0.06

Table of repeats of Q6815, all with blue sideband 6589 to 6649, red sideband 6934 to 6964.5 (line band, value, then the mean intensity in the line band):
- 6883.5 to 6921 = 0.21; 0.926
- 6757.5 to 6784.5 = 0.28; 0.849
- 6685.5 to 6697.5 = 0.25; 0.862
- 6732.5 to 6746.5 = 0.28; 0.844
